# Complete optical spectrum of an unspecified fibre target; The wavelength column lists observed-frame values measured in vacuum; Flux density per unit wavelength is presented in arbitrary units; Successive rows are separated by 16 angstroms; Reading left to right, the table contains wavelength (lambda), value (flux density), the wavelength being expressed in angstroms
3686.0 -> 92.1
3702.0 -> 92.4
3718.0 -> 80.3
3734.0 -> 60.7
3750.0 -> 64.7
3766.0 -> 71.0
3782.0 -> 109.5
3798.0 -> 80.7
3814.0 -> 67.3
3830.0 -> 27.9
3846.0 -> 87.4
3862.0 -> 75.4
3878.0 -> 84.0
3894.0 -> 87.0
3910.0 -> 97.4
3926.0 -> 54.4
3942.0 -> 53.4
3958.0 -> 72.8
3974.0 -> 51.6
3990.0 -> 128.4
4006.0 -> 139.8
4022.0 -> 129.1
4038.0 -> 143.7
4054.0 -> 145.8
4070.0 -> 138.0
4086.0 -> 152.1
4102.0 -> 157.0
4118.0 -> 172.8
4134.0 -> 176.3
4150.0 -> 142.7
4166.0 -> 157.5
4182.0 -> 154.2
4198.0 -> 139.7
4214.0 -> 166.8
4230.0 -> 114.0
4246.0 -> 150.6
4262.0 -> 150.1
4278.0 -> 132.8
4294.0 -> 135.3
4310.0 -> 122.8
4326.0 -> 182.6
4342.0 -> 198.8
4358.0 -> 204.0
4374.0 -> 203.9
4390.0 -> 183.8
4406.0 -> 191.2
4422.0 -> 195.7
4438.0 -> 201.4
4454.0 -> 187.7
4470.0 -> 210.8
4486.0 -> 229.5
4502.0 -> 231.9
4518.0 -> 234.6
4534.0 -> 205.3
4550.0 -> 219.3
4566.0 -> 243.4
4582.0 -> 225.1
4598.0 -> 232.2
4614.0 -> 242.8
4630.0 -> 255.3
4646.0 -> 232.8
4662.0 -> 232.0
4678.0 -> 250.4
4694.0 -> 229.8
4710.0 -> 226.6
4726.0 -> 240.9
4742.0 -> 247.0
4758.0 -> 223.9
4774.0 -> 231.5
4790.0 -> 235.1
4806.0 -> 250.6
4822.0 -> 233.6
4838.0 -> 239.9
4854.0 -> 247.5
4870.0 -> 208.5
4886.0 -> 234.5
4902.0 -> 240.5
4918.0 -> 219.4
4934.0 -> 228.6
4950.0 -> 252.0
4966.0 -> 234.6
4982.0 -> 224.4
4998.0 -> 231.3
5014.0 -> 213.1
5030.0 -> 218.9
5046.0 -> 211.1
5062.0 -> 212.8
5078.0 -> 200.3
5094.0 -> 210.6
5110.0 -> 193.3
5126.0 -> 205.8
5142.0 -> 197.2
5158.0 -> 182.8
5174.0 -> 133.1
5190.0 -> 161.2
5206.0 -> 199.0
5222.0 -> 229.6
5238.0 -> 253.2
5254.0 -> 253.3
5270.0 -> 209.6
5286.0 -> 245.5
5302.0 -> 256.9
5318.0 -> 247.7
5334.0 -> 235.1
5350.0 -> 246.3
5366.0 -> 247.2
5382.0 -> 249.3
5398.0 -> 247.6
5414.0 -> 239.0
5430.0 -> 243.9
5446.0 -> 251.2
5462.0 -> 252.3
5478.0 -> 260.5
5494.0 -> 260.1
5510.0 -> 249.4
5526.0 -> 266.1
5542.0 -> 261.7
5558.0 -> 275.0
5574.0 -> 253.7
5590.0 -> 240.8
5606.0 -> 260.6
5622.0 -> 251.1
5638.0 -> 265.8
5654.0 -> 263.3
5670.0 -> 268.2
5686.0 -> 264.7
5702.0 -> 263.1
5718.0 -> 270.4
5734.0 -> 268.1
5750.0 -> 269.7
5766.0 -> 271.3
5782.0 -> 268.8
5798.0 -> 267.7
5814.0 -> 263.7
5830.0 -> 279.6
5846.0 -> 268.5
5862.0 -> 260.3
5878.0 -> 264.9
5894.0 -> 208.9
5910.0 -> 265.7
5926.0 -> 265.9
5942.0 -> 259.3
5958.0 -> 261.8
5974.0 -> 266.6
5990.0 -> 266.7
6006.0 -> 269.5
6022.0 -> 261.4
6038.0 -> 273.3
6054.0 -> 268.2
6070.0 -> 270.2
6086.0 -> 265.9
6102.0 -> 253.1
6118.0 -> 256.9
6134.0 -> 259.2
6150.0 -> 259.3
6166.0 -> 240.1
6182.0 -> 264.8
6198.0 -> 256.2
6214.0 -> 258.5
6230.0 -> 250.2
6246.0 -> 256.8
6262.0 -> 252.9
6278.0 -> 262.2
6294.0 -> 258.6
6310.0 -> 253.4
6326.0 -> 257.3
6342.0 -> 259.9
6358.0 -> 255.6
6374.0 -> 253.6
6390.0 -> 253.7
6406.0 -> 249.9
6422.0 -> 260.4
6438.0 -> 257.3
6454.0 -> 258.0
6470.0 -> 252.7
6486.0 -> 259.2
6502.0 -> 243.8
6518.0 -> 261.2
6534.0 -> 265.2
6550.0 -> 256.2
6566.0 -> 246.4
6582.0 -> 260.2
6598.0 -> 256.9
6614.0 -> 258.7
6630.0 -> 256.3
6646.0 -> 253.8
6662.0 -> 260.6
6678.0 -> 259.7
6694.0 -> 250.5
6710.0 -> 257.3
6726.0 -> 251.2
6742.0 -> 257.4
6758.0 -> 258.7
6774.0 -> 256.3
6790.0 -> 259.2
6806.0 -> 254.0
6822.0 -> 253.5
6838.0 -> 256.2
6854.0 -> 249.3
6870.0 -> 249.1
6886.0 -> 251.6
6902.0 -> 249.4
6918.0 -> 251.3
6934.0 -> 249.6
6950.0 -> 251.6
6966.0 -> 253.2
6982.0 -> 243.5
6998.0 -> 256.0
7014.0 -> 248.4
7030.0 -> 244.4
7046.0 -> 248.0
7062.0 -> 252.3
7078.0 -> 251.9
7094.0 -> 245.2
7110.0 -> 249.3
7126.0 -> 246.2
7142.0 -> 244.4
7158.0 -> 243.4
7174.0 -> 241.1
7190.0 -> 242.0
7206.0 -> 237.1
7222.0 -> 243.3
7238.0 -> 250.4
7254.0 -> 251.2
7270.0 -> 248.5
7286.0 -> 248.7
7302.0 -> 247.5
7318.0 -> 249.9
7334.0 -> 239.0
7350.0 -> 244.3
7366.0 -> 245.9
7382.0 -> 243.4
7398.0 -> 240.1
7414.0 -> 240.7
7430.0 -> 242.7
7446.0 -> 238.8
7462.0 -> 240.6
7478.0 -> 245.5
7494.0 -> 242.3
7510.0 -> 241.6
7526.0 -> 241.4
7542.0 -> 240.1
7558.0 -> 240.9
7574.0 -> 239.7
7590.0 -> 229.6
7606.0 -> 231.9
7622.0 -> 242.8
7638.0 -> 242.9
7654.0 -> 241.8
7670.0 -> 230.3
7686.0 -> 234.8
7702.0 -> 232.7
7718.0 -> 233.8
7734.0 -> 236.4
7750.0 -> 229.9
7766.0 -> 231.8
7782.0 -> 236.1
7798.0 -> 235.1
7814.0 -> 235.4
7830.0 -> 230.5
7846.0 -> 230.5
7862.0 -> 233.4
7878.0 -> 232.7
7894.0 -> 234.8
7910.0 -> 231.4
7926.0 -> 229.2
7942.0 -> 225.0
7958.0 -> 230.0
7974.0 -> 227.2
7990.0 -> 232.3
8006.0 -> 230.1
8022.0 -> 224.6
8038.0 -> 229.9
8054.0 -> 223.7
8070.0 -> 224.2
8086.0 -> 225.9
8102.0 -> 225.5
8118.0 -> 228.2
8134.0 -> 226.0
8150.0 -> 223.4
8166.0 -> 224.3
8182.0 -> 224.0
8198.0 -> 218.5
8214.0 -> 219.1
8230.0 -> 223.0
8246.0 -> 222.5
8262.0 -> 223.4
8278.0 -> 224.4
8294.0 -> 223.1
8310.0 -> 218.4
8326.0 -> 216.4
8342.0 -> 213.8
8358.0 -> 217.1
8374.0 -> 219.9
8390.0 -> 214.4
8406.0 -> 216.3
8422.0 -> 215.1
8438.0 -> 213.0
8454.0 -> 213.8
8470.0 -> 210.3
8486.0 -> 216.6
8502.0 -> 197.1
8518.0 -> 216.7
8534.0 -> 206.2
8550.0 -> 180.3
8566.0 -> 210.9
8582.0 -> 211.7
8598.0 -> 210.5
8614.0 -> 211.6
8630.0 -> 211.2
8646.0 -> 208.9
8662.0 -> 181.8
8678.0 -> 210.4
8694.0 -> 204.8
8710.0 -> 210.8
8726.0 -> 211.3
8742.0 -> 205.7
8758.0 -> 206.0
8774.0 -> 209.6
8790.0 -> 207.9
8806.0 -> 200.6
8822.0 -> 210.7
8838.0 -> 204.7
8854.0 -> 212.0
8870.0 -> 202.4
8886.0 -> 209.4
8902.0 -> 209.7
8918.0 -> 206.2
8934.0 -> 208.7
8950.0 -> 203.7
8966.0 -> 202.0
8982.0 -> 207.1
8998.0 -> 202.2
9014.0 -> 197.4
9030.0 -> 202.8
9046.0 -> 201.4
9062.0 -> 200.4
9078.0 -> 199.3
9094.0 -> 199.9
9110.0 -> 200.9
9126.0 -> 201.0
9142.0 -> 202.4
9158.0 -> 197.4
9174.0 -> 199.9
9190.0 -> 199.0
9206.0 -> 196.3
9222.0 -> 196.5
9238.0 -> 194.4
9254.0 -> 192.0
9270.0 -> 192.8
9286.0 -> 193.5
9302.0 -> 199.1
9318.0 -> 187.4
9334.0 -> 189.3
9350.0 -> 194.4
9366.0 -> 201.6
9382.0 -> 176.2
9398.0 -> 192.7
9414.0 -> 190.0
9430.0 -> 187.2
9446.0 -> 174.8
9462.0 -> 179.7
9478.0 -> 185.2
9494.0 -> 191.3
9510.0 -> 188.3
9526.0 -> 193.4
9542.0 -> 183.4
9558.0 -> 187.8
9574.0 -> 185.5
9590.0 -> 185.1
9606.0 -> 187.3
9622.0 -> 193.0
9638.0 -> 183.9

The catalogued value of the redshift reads 0.00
